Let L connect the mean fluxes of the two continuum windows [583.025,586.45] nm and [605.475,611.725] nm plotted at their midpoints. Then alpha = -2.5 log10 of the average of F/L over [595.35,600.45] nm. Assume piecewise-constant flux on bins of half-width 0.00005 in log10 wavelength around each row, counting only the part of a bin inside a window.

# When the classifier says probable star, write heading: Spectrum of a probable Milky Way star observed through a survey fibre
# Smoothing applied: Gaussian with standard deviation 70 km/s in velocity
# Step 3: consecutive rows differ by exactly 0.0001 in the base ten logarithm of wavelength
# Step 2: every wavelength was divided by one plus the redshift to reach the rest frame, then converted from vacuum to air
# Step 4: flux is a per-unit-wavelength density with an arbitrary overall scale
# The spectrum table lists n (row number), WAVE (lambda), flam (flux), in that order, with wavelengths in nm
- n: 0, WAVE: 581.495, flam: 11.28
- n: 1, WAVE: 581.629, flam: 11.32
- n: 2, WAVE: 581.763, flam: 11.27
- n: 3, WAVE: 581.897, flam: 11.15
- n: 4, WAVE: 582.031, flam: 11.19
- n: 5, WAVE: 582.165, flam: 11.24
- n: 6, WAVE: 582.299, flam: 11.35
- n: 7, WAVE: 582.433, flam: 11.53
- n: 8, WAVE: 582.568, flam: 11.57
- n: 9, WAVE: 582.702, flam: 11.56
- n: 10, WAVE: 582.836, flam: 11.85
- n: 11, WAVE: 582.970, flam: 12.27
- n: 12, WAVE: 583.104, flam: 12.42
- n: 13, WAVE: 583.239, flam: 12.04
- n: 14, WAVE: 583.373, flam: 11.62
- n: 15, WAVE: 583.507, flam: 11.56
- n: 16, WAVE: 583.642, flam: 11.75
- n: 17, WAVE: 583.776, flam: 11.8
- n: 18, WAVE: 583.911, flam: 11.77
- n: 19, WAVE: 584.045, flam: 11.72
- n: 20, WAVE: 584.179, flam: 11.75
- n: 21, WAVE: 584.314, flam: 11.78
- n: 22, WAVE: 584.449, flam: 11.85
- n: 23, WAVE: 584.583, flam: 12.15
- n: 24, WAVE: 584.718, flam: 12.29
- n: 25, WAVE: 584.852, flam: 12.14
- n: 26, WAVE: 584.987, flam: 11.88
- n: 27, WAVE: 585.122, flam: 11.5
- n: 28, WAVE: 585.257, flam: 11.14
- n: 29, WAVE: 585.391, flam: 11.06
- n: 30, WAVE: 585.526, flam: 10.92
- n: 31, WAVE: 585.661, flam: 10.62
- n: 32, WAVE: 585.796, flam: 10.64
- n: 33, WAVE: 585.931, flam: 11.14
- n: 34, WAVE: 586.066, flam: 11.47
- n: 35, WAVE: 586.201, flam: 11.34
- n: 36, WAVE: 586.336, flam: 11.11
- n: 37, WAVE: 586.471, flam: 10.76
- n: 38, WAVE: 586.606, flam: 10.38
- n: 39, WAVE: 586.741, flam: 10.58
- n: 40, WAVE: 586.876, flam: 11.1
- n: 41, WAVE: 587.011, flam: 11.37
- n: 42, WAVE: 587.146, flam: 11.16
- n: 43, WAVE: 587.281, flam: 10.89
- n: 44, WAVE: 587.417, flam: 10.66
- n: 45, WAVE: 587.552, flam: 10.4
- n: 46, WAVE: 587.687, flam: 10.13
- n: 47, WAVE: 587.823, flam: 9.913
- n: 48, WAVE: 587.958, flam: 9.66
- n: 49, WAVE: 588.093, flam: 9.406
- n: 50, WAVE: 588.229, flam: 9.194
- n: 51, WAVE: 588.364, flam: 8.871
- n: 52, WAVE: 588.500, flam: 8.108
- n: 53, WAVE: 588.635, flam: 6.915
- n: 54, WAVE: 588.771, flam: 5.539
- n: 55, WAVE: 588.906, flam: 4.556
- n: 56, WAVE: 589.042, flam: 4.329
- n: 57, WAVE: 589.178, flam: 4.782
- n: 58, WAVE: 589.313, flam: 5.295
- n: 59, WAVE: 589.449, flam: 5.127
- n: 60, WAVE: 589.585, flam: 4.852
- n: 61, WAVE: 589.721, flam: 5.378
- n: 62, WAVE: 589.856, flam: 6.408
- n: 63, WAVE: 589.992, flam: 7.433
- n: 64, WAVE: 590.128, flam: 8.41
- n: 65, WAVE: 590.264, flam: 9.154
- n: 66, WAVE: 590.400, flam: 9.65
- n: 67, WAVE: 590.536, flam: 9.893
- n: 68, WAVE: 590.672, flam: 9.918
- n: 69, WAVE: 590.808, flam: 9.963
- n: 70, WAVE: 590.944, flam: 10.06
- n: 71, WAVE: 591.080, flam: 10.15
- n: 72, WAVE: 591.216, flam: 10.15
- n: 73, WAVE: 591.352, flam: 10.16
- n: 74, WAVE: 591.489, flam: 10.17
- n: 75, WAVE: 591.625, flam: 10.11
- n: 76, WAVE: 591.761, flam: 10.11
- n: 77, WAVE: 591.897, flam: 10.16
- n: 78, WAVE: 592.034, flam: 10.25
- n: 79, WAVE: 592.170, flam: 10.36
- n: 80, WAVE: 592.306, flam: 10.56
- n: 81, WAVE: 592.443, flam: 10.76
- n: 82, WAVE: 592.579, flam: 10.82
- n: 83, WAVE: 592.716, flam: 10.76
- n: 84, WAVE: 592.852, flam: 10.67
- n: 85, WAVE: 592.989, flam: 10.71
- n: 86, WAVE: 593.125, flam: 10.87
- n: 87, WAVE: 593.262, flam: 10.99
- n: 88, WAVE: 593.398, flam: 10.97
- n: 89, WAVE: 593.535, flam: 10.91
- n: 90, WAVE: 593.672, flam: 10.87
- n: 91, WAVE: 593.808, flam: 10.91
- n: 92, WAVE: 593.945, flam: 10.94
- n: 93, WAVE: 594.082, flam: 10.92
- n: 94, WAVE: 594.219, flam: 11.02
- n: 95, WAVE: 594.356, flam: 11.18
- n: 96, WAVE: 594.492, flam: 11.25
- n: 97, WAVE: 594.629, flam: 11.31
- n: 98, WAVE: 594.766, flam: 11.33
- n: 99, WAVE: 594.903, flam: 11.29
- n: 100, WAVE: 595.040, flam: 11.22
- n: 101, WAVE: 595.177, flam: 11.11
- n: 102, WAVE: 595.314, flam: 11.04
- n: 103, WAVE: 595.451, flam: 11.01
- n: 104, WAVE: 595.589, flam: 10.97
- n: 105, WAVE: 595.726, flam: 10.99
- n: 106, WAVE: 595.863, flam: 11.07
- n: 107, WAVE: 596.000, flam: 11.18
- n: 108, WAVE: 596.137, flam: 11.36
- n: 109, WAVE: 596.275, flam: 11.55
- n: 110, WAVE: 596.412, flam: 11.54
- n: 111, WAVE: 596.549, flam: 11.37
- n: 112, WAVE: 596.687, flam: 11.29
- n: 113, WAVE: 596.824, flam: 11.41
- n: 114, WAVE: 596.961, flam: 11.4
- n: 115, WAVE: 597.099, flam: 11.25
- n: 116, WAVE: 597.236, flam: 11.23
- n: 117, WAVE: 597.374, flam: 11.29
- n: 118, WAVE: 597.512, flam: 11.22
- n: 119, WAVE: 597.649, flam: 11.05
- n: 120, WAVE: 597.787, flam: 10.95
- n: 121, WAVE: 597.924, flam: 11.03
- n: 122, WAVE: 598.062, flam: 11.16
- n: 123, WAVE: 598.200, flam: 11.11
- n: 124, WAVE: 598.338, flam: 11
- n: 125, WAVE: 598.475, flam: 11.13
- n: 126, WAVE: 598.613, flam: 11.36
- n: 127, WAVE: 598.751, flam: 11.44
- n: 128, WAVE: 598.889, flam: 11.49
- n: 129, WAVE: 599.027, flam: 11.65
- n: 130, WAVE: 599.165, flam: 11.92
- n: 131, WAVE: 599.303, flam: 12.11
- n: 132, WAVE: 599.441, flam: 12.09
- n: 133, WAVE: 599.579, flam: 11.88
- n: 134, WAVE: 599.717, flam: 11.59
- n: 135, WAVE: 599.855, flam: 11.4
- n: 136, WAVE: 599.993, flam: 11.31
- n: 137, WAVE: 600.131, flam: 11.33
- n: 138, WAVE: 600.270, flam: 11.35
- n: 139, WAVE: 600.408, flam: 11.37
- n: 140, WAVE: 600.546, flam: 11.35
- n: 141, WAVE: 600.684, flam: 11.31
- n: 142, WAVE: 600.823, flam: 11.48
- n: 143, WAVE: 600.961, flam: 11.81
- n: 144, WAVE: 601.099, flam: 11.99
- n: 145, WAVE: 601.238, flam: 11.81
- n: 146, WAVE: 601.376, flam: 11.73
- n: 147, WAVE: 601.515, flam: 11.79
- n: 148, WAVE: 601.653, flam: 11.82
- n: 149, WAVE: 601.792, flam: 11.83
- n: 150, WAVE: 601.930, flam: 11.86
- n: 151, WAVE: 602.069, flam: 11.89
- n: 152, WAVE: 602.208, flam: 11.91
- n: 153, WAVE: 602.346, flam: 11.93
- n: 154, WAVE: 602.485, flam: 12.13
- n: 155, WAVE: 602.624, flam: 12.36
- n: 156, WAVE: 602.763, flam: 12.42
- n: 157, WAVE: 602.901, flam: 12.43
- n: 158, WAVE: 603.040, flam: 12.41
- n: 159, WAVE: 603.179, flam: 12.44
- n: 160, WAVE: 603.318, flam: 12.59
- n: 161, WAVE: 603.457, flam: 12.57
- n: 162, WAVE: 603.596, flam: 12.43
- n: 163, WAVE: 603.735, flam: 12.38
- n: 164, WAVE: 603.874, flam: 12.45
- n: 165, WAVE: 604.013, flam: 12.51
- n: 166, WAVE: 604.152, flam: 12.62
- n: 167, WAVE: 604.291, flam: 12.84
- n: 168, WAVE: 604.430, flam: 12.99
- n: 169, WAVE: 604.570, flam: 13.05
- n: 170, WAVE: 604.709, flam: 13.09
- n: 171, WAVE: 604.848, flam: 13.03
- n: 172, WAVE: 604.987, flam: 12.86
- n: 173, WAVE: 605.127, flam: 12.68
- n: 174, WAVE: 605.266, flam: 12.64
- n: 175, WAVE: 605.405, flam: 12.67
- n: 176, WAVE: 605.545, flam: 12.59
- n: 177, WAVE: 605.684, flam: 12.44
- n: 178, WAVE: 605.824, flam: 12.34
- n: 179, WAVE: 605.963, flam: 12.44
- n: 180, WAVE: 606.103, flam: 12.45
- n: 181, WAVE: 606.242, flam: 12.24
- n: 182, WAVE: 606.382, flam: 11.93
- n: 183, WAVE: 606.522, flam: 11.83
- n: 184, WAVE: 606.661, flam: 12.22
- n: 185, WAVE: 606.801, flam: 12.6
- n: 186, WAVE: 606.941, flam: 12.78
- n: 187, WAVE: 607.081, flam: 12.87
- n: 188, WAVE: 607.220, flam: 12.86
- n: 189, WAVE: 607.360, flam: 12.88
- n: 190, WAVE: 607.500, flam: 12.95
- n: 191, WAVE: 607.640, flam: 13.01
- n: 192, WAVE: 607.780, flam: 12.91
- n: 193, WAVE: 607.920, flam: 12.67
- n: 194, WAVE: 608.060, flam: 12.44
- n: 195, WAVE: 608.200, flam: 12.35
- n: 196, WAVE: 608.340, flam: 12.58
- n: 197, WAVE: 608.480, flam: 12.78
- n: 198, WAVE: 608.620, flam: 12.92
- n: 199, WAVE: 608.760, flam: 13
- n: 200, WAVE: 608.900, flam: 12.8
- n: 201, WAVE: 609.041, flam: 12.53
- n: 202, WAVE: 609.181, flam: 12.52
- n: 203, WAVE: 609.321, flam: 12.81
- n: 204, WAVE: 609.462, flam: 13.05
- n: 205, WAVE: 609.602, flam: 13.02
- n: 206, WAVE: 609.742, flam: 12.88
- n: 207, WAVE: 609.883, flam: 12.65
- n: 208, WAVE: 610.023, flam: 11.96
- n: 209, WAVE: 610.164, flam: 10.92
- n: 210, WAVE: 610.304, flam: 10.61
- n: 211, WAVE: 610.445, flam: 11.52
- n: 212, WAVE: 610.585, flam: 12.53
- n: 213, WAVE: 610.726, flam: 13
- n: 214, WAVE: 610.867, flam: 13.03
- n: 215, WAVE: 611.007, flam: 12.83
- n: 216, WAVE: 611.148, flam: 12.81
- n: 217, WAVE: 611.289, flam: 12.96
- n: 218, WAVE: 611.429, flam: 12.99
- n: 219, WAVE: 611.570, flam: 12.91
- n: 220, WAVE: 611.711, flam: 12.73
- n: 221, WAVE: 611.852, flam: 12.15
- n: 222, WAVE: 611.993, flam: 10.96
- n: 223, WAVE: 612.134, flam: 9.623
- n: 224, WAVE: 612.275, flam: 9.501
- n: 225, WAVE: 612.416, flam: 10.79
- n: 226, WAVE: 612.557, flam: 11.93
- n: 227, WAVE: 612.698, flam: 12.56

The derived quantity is 0.071 mag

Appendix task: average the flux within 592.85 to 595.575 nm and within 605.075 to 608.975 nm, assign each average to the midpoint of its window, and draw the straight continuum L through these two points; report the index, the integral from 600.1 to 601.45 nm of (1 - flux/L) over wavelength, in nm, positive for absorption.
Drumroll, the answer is 0.03 nm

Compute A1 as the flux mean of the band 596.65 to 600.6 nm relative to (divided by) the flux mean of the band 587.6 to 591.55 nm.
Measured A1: 1.4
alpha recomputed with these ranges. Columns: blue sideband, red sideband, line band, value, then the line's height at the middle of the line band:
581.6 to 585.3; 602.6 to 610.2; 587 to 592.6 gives 0.333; 12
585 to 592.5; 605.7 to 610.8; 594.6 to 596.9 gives -0.075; 10.5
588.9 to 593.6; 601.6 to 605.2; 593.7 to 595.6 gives -0.114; 10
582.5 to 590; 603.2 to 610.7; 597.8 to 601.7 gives 0.014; 11.7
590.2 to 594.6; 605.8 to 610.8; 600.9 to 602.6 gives -0.020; 11.7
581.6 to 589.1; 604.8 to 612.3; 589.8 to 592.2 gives 0.163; 11.1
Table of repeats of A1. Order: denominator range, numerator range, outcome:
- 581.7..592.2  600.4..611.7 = 1.23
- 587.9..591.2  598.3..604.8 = 1.56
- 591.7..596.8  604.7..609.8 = 1.15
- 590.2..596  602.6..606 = 1.19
